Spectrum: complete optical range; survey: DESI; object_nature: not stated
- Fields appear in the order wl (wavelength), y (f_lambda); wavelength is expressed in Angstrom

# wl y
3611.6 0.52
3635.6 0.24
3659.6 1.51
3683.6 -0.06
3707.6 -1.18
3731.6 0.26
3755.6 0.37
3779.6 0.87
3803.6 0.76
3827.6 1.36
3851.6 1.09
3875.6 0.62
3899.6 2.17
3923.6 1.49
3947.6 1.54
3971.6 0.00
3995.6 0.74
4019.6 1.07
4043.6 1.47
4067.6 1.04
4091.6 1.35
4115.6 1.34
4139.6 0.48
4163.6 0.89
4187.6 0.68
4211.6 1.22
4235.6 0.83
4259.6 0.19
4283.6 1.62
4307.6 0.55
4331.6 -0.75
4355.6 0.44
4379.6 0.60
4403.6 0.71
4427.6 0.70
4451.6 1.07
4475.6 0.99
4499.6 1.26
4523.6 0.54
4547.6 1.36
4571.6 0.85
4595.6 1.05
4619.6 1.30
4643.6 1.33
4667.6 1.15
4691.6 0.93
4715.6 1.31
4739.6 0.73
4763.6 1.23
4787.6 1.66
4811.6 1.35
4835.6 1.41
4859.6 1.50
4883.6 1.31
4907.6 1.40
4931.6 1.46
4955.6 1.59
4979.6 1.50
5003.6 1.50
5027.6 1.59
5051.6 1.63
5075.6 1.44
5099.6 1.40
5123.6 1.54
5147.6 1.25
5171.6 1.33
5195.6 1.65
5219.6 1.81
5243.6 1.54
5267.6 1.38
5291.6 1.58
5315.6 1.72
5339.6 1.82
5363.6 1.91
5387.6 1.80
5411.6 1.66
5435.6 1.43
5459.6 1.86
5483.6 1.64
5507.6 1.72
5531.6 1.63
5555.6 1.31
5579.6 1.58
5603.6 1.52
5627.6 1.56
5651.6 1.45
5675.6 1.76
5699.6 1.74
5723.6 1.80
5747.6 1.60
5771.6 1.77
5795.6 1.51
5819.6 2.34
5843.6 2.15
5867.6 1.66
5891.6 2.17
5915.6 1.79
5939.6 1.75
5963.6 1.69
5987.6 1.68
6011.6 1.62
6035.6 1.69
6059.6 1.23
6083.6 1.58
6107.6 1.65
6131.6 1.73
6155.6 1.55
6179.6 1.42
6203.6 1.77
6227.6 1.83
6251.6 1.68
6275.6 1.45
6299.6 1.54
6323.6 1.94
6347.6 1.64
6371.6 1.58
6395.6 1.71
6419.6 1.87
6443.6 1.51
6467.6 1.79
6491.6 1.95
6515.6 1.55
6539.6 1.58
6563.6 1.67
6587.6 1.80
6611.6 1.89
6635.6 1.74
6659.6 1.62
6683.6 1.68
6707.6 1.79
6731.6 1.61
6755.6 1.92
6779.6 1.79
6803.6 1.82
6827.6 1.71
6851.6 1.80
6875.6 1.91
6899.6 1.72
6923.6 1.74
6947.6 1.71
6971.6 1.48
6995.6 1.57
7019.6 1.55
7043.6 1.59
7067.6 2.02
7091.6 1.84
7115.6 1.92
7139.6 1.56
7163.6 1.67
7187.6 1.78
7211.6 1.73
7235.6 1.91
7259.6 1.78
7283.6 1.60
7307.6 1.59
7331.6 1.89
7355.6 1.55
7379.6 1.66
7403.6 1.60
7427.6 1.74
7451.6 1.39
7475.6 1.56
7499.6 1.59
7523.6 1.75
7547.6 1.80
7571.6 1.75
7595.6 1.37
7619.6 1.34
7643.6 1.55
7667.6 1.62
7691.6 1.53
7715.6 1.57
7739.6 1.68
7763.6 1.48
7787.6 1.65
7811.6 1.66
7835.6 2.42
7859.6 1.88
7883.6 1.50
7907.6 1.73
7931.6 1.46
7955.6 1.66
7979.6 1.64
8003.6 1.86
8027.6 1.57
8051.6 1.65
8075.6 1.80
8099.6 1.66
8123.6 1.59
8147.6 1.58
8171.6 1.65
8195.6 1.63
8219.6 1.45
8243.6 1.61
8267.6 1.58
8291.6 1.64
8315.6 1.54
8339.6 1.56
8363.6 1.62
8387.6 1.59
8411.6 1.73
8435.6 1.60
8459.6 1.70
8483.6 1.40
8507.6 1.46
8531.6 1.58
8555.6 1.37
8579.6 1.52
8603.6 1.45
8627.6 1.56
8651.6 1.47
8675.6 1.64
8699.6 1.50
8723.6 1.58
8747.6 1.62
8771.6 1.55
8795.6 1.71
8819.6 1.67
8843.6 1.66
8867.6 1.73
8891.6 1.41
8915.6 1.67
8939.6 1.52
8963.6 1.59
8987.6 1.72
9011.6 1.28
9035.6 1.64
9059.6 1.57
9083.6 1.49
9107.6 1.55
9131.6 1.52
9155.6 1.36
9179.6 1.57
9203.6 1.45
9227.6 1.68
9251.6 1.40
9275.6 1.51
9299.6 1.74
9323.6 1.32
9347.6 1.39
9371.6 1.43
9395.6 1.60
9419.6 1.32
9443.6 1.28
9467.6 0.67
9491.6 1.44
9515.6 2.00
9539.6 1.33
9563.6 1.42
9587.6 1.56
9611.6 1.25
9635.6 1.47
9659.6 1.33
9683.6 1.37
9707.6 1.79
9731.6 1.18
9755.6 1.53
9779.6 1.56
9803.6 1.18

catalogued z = 0.19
